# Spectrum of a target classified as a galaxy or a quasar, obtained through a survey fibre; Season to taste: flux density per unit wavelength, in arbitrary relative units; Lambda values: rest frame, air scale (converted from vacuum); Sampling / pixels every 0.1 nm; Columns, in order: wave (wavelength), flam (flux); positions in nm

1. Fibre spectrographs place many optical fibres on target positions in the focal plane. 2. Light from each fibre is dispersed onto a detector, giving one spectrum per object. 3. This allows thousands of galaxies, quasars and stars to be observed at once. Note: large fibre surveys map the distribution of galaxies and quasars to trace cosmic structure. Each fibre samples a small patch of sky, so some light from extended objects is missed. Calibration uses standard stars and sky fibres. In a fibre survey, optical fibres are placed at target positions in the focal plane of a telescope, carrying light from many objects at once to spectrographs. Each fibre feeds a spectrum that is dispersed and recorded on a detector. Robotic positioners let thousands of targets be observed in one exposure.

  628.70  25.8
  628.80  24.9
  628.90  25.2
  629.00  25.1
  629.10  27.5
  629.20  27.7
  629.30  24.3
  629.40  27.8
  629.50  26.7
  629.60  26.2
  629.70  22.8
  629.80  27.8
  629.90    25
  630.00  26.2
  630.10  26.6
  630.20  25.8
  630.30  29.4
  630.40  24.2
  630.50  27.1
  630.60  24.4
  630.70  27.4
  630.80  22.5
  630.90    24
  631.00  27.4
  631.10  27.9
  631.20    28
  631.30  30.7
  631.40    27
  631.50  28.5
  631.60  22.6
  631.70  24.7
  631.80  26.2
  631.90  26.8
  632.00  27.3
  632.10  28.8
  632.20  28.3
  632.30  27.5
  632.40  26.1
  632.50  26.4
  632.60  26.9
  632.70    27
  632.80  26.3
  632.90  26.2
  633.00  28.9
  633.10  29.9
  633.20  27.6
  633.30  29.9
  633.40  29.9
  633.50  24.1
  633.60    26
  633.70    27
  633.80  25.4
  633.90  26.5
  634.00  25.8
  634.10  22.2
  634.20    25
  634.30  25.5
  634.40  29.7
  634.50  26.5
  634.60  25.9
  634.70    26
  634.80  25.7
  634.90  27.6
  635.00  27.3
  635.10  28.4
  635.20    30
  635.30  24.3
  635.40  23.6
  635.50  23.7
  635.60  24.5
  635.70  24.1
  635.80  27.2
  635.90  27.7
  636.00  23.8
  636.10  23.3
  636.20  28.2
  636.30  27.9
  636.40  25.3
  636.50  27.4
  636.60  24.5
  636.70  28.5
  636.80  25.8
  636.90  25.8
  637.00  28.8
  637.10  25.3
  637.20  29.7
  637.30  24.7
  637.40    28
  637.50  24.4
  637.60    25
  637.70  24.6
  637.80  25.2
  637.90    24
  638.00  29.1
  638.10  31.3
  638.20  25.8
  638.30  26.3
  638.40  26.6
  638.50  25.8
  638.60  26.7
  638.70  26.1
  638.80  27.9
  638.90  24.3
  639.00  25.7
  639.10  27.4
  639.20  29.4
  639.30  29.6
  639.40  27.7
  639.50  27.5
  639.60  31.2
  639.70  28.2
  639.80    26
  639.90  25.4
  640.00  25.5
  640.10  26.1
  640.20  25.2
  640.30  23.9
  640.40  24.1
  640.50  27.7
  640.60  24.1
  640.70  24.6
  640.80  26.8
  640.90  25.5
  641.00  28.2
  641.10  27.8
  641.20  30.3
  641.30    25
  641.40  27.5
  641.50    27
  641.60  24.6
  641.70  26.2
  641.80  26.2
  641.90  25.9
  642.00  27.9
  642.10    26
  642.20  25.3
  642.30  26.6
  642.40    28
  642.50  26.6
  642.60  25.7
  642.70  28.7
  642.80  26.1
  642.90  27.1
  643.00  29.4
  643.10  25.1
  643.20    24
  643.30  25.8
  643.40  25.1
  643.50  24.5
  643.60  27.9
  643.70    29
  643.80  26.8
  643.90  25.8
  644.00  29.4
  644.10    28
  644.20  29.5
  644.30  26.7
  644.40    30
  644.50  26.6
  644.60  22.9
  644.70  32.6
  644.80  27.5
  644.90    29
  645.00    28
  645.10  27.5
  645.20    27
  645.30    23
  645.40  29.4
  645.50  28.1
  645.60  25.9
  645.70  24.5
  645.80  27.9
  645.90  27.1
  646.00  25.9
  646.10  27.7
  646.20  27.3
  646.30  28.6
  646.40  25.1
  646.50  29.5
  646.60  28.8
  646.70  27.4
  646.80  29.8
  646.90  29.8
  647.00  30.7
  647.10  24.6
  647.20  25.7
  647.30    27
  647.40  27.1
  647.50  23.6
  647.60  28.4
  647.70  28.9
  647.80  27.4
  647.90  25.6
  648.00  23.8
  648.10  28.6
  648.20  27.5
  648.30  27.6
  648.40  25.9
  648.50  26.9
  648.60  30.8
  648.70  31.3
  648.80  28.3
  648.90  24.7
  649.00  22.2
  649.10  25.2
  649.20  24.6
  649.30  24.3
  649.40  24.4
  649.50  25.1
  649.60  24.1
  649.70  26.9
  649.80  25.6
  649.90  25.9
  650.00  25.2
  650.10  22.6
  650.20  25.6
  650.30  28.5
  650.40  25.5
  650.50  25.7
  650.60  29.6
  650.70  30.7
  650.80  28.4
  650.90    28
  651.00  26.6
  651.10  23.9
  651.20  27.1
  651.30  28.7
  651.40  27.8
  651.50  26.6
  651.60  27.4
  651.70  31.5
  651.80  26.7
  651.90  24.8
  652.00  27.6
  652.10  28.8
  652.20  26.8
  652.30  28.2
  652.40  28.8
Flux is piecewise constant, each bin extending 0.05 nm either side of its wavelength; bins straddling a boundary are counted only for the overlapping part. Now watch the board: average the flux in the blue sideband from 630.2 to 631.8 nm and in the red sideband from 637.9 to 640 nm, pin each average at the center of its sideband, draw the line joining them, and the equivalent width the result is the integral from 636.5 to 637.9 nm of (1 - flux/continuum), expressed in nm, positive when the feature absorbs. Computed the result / 0.048 nm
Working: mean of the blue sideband 26.4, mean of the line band 26.1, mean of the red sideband 27.3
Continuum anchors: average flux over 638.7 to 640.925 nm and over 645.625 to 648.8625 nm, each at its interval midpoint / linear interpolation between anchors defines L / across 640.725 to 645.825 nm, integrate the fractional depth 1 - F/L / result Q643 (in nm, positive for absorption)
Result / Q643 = 0.00 nm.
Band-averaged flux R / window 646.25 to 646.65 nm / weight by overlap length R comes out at 28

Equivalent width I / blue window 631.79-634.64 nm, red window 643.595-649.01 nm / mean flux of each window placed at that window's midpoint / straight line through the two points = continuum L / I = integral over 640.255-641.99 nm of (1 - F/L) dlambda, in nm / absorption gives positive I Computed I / 0.06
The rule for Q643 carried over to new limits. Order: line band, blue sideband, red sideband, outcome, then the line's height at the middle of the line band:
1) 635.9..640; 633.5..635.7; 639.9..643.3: -0.09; 26.1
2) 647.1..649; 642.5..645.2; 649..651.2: -0.04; 26.4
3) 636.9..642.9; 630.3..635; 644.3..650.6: 0.03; 26.8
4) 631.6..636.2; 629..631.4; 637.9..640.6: 0.02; 26.6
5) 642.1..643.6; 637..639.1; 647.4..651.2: 0.01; 26.4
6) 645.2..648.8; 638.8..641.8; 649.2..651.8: -0.10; 26.6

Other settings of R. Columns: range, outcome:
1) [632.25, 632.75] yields 26.8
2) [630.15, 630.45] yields 26.5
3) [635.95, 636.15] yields 23.6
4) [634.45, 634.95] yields 26.3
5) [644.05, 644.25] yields 28.8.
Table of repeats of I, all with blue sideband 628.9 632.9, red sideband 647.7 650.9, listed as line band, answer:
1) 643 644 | 0.005 nm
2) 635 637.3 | 0.019 nm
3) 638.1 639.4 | -0.027 nm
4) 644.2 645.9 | -0.057 nm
